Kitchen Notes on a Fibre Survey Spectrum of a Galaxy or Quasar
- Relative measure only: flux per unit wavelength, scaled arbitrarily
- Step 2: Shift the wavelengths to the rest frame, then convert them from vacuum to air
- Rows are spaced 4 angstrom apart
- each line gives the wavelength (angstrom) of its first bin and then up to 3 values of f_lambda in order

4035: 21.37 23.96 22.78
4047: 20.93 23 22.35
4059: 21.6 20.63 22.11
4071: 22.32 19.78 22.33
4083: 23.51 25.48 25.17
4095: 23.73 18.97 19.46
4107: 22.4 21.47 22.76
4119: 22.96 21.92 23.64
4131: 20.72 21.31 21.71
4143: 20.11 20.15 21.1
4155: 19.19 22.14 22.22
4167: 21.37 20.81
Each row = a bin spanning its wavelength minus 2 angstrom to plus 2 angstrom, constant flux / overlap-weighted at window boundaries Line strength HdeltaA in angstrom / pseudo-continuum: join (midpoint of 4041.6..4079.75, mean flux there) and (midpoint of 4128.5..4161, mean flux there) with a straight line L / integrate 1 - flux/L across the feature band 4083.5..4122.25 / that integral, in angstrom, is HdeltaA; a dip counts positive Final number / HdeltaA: -2.2 angstrom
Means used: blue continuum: 21.7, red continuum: 20.8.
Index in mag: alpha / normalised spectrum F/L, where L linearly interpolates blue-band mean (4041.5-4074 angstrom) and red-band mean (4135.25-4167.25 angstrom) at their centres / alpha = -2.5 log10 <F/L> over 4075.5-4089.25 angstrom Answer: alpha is -0.08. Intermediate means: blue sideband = 21.9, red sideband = 21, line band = 23.4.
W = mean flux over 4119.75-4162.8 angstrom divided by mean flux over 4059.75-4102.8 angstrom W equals 1.0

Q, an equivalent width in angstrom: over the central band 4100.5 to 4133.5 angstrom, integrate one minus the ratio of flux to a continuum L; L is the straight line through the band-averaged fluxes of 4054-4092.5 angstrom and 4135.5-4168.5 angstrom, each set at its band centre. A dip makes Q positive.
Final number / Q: -0.3 angstrom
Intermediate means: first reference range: 22.5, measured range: 21.9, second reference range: 21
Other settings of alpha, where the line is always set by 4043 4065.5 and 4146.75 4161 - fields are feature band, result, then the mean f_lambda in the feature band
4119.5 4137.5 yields -0.050 mag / 22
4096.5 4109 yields 0.045 mag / 20.4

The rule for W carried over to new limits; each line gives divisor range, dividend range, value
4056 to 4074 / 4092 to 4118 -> 1.00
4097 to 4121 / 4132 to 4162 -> 0.98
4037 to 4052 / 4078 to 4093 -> 1.07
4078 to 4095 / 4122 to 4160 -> 0.87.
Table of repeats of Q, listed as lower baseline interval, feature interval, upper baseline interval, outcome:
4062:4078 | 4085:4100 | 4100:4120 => -1.50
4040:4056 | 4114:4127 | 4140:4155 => -1.11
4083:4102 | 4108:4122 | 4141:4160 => -0.17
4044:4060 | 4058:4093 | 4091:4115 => -1.14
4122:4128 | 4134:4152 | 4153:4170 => 0.95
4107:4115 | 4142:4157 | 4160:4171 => 1.12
